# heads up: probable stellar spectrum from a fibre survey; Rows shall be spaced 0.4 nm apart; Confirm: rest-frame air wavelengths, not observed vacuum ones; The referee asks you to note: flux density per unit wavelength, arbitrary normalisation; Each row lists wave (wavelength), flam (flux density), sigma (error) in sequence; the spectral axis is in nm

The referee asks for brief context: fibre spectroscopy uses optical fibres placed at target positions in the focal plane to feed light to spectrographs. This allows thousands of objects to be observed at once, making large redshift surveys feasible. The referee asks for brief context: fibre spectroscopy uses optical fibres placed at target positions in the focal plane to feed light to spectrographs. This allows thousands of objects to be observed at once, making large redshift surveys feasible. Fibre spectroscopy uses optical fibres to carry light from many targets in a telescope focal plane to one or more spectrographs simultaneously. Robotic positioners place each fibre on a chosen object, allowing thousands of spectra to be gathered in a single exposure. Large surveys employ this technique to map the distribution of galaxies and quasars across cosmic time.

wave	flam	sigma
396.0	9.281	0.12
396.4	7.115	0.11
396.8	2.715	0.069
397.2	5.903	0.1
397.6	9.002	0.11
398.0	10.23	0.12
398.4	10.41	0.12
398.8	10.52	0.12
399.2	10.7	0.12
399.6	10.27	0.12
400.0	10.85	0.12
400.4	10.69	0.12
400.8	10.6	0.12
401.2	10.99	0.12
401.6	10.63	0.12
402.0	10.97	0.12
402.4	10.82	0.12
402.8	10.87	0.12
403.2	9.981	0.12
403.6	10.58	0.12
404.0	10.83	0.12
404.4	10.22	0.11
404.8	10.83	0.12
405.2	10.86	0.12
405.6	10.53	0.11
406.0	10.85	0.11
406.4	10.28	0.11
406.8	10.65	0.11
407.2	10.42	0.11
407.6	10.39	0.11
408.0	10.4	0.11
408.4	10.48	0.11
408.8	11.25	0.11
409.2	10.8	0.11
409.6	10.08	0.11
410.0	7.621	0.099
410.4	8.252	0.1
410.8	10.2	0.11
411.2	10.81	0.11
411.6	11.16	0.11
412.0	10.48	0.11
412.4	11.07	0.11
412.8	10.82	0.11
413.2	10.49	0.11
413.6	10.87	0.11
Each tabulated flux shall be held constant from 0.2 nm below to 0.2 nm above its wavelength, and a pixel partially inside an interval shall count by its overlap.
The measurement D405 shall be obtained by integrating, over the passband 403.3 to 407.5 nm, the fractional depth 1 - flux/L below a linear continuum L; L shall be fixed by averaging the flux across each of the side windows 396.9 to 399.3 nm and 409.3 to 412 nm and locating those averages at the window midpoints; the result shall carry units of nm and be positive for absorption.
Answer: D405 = -0.47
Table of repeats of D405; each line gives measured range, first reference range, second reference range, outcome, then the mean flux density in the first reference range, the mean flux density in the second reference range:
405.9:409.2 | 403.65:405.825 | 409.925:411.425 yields -0.181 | 10.7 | 9.39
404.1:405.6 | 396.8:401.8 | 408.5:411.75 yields -0.112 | 9.77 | 10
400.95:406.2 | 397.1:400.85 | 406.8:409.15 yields -0.194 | 10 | 10.6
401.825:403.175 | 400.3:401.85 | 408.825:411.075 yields -0.028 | 10.7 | 9.58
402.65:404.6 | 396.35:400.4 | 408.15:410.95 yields -0.238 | 8.93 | 9.82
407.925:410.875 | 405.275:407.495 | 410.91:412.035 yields 0.236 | 10.6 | 10.8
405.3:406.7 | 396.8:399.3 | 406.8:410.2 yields -0.098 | 8.87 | 10.2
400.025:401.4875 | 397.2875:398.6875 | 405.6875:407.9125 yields -0.130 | 9.6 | 10.5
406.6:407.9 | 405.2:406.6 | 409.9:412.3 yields -0.008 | 10.6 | 9.9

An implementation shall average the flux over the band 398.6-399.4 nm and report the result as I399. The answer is 10.6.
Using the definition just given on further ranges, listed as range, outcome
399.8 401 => 10.7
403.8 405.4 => 10.7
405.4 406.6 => 10.6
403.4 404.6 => 10.5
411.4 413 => 10.9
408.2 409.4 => 10.8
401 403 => 10.9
